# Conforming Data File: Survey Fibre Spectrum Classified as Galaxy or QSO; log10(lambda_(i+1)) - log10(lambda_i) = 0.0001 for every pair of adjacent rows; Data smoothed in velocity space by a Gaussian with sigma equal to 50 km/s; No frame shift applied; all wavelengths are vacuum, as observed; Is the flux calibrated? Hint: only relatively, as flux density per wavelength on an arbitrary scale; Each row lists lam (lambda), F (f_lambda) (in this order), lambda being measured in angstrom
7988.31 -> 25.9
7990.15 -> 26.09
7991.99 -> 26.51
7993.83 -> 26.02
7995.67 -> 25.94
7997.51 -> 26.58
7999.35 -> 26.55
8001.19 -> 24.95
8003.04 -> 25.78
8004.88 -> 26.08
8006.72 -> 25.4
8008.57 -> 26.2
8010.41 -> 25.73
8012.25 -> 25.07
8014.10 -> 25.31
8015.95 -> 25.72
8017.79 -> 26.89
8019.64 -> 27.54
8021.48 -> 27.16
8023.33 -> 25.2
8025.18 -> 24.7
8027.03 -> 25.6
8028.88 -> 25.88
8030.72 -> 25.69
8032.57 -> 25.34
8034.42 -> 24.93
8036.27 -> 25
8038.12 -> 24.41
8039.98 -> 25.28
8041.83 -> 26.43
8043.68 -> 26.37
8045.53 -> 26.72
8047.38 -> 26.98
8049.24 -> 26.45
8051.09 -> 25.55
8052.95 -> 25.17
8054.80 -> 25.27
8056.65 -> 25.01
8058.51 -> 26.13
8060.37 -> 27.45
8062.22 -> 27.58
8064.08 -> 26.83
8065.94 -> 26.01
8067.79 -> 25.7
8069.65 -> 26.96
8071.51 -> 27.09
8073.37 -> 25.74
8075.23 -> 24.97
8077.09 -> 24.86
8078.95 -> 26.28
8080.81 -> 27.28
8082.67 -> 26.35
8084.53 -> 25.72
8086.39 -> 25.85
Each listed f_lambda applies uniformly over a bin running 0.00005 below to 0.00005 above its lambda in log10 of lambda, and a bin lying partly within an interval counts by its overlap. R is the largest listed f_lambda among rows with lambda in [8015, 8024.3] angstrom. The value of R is 27.54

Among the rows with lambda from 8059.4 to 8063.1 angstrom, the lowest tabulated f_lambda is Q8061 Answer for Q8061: 27.45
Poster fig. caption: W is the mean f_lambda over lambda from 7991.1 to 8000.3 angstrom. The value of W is 26.3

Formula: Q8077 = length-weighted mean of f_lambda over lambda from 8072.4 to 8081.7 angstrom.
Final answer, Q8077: 25.8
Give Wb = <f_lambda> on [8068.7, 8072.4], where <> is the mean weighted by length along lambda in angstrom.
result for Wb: 27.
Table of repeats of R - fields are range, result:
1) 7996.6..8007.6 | 26.58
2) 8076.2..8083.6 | 27.28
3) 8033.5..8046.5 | 26.72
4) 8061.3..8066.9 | 27.58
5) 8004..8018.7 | 26.89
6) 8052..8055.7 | 25.27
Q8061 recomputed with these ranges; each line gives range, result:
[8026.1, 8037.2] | 24.93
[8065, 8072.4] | 25.7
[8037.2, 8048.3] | 24.41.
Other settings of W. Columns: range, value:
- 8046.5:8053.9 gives 26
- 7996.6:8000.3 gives 26.6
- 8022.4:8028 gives 25.1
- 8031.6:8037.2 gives 25.1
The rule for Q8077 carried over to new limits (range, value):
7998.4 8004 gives 25.8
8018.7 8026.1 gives 26.1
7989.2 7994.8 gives 26.2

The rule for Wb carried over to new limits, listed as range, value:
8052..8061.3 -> 25.8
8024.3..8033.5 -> 25.5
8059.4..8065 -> 27.3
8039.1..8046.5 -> 26.2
